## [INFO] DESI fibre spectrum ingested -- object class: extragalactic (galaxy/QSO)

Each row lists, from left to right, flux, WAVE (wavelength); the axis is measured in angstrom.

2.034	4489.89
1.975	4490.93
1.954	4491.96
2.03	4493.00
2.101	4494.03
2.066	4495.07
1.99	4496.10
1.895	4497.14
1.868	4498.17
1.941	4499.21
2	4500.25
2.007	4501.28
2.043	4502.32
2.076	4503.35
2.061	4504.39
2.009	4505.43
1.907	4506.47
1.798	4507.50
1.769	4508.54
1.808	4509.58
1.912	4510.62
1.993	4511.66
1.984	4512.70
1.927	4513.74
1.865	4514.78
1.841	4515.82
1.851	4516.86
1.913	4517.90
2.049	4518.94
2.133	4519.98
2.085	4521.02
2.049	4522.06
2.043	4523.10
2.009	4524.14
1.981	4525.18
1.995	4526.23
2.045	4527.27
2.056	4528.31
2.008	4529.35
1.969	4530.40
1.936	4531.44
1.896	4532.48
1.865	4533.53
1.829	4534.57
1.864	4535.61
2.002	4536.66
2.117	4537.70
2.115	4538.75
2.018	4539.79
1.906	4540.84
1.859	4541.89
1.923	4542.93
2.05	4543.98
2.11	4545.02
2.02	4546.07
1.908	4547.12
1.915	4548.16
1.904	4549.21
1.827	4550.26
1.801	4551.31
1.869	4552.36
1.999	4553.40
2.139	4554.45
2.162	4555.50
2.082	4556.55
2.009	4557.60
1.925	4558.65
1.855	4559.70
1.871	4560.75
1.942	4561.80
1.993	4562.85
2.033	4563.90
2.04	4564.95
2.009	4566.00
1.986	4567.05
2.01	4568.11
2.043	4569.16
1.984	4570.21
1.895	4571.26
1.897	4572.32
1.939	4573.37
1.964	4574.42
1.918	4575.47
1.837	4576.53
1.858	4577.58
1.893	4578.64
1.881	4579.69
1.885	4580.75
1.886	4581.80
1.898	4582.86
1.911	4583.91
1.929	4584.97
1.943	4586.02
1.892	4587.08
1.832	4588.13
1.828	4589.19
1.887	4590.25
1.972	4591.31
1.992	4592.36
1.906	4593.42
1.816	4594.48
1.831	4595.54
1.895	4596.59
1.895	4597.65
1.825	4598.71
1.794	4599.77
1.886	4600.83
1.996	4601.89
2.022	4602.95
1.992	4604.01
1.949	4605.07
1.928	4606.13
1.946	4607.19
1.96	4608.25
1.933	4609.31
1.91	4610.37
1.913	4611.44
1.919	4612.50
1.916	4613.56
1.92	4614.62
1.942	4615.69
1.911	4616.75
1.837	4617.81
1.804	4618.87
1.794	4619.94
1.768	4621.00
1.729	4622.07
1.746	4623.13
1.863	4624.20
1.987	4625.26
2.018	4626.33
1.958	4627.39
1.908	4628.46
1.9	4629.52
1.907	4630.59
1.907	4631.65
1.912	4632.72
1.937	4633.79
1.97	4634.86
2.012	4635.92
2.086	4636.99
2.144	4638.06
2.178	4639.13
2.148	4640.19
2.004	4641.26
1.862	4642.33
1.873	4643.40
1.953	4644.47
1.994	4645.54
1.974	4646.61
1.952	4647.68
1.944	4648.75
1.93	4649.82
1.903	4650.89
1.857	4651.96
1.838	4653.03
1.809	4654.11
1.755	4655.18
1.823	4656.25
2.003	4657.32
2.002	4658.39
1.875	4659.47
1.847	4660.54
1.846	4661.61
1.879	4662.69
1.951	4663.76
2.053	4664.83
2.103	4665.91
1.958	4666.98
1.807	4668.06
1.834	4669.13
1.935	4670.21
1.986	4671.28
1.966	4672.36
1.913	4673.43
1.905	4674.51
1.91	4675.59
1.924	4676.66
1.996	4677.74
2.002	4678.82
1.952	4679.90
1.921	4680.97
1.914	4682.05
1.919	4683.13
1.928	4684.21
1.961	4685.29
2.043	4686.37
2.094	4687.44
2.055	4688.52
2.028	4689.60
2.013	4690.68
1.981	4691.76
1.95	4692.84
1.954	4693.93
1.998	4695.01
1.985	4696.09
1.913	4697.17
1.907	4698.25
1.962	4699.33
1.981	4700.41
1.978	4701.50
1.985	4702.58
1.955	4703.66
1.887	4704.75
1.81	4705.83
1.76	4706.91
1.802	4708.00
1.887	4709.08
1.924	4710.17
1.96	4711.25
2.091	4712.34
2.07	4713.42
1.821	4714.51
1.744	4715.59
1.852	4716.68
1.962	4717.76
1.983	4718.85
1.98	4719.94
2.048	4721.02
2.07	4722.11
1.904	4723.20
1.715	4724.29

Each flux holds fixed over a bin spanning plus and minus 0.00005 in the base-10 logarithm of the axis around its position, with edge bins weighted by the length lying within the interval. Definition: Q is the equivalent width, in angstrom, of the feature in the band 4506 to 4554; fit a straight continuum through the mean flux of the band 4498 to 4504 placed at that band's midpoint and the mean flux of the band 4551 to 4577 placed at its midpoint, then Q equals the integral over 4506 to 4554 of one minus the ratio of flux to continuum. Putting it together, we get 0.8 angstrom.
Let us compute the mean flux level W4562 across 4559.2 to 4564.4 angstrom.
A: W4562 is 1.94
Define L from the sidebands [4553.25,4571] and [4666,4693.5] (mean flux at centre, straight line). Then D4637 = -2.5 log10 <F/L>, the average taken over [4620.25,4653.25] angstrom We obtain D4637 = 0.019 mag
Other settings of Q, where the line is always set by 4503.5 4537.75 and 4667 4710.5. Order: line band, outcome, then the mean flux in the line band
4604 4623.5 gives 0.6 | 1.88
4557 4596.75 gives 0.5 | 1.92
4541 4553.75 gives 0.1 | 1.93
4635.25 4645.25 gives -0.4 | 2.03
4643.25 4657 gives 0.3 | 1.89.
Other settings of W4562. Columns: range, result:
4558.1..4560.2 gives 1.89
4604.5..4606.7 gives 1.94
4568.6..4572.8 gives 1.96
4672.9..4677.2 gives 1.91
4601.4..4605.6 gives 1.99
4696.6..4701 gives 1.94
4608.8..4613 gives 1.92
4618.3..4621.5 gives 1.79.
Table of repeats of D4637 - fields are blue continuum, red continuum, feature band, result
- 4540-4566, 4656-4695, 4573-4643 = 0.024 mag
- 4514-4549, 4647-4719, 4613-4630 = 0.042 mag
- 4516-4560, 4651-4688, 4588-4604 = 0.034 mag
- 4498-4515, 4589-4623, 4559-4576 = -0.028 mag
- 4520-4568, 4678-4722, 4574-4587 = 0.042 mag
